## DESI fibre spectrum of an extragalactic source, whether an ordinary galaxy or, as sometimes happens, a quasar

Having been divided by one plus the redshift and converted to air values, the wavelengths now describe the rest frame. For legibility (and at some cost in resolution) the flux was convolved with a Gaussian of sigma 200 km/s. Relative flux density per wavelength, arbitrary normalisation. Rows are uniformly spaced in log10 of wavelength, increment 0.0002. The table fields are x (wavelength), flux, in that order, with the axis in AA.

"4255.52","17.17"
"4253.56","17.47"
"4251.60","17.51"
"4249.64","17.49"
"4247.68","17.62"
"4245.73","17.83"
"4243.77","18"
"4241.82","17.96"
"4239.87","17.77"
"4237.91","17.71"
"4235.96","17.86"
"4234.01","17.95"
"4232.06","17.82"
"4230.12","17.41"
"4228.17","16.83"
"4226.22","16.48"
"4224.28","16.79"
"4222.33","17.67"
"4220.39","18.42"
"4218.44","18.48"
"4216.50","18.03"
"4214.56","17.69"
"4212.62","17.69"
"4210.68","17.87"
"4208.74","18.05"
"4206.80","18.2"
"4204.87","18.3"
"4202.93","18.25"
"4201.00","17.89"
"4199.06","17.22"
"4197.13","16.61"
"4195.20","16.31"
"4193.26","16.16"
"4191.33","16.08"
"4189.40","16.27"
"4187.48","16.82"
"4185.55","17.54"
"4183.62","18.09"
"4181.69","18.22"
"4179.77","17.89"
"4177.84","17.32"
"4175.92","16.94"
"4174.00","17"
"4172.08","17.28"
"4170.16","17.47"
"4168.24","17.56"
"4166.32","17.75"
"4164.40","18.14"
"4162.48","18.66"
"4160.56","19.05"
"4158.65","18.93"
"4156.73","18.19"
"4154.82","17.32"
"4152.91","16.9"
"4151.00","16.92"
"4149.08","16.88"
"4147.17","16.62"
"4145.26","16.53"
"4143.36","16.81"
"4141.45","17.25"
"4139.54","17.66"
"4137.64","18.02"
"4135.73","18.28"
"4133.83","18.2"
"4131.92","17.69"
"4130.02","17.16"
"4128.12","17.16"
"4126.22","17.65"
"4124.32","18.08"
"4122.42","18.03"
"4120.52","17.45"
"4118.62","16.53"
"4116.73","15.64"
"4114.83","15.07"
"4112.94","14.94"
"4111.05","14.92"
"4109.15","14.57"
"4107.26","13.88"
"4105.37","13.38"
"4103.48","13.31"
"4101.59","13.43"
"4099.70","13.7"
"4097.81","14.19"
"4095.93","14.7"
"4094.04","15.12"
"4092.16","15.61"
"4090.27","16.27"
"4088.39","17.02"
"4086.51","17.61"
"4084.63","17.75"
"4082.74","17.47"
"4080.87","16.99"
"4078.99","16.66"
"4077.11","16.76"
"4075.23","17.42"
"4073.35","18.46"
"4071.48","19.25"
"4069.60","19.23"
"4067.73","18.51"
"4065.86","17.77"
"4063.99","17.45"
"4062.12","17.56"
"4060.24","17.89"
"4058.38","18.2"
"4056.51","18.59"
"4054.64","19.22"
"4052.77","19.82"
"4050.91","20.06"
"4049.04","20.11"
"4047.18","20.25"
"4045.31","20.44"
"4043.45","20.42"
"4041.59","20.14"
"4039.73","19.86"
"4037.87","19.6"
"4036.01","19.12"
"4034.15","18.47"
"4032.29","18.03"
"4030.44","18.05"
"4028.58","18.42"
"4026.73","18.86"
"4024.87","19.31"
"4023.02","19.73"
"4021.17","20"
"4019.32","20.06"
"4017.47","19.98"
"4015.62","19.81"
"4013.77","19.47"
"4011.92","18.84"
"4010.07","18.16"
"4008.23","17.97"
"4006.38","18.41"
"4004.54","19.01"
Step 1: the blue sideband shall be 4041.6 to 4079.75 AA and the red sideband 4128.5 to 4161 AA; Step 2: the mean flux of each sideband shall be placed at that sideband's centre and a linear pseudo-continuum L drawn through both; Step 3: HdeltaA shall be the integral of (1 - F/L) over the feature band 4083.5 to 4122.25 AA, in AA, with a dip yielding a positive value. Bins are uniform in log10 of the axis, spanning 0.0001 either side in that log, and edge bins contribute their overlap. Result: 6.01 AA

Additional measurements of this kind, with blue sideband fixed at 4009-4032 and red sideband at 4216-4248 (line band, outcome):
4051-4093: 2.2 AA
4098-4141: 5.5 AA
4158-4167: -0.2 AA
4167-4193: 1.2 AA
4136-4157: 1.3 AA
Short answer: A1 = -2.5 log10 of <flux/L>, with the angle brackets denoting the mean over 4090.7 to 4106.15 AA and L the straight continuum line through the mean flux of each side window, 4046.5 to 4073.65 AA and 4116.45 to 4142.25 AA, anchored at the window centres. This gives 0.26 mag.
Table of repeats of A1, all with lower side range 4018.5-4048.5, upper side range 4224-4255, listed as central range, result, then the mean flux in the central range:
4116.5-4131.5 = 0.078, 17.3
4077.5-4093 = 0.123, 16.9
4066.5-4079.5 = 0.058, 18.1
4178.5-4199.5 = 0.062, 17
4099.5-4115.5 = 0.307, 14.1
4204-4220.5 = -0.016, 18.1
